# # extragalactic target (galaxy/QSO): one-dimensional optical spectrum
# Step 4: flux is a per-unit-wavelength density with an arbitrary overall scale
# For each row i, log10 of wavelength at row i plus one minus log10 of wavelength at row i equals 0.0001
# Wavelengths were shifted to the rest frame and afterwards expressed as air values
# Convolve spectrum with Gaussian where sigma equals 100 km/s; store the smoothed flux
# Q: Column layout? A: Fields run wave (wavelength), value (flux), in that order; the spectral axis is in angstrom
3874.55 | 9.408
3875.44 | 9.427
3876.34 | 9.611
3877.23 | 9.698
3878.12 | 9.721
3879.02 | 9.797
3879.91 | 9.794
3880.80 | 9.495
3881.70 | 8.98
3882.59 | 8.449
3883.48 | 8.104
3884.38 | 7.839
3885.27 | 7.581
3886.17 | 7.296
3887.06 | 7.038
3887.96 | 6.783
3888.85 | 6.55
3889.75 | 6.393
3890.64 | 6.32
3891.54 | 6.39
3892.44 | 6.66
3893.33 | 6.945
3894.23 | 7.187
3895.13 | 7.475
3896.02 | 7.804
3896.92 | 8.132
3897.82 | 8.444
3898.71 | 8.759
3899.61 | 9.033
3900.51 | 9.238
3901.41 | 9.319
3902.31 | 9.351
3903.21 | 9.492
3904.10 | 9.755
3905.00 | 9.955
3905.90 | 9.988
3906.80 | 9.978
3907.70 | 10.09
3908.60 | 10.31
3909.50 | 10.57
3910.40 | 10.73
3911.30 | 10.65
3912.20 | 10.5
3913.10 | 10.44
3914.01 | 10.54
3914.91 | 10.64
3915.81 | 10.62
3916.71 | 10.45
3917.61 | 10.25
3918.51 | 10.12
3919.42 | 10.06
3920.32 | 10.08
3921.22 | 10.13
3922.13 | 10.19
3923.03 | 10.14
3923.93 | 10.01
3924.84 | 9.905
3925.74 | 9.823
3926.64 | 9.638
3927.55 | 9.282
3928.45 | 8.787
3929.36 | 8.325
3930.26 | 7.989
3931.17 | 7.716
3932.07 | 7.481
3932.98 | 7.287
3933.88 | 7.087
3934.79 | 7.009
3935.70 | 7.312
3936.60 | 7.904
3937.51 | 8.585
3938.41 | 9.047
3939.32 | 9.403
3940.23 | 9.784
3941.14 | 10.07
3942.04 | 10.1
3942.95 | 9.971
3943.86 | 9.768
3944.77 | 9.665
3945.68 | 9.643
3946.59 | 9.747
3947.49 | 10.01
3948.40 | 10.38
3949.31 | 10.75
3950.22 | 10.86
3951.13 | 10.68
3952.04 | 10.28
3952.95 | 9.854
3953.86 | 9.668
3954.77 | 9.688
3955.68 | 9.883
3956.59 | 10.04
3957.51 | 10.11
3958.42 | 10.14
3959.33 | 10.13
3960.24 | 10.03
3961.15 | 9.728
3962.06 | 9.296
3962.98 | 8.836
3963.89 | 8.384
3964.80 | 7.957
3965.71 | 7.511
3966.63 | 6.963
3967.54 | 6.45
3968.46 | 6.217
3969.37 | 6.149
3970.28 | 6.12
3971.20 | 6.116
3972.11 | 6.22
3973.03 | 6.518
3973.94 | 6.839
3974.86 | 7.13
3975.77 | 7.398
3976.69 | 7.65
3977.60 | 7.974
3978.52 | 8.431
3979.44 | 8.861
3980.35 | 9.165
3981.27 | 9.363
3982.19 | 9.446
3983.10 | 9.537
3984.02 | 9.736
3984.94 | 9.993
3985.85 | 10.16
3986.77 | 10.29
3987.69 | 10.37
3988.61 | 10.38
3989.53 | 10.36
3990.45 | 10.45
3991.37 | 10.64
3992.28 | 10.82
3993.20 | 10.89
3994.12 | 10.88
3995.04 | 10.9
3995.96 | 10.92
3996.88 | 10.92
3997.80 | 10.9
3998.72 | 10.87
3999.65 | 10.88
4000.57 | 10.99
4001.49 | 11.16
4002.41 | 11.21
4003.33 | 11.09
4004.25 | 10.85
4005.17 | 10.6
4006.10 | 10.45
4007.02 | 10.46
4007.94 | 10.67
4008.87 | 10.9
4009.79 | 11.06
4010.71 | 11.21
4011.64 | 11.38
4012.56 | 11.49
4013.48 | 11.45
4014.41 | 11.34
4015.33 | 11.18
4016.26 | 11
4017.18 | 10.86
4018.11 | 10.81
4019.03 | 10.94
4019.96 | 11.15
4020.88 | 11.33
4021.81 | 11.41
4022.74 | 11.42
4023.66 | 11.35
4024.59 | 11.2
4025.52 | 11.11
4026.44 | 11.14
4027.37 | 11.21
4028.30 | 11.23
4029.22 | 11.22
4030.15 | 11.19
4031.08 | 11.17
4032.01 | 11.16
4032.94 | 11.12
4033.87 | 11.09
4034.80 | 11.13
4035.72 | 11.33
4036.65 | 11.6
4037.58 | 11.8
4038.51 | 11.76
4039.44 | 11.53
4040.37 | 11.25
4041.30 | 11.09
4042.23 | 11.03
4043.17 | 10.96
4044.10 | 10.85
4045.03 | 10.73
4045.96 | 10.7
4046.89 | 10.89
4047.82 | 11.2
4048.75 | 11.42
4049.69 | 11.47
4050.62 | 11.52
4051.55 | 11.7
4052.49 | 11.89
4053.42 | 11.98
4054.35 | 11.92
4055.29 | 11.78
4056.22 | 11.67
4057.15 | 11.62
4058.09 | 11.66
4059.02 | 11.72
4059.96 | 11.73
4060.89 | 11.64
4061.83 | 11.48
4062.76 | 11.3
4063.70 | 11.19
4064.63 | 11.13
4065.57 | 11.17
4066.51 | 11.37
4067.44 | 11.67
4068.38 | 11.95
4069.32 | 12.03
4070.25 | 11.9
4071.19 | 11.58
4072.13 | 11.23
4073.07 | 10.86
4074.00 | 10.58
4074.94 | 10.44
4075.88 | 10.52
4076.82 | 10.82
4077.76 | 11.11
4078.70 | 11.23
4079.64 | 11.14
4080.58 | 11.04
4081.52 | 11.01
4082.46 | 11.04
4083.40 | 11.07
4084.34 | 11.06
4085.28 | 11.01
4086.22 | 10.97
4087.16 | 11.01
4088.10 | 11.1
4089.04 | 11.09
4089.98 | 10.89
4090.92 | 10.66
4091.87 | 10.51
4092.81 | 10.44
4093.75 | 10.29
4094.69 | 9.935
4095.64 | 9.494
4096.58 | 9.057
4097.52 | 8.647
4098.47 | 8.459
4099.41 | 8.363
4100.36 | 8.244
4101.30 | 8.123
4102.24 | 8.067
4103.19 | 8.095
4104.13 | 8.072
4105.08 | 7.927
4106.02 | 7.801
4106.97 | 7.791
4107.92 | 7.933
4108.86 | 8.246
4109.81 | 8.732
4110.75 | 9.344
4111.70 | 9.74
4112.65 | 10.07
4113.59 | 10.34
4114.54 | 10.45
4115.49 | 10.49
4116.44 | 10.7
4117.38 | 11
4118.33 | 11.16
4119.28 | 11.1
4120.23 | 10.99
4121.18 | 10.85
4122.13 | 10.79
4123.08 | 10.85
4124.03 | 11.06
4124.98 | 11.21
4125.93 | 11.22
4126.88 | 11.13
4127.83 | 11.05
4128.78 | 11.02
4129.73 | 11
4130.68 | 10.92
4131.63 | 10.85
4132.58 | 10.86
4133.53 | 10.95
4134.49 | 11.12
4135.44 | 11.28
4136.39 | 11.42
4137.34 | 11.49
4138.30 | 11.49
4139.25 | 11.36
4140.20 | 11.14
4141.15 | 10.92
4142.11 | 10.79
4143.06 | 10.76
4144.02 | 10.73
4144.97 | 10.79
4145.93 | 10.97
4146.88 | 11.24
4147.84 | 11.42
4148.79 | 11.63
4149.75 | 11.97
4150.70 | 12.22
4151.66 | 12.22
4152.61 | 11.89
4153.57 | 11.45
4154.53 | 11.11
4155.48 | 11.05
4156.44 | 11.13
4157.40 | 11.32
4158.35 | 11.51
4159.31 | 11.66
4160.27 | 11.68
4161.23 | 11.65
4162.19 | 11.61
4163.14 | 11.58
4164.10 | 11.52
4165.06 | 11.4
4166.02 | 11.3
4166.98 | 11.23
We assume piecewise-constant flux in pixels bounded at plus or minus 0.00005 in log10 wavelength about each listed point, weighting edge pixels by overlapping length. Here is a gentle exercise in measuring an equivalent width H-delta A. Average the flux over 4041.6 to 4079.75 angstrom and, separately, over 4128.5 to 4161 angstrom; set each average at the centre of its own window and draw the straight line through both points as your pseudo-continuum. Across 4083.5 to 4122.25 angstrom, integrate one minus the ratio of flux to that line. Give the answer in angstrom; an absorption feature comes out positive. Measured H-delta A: 5.4 angstrom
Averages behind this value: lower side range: 11.3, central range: 9.74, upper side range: 11.3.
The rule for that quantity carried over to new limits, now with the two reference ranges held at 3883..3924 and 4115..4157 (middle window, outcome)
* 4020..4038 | -2.0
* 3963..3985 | 4.4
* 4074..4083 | -0.2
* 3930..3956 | 0.4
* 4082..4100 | 0.8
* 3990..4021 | -3.2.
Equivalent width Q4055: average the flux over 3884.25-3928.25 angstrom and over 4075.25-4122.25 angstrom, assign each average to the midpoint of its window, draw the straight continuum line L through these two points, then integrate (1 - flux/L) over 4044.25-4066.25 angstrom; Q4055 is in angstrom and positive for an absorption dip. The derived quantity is -3.81 angstrom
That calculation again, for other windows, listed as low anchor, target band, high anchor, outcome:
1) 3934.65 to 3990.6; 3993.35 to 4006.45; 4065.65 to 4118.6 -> -2.2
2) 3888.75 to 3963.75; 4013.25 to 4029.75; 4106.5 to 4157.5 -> -1.9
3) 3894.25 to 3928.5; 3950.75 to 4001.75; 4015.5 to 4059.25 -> 6.4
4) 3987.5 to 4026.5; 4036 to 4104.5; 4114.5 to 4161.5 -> 1.4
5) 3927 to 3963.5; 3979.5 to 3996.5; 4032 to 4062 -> 0.0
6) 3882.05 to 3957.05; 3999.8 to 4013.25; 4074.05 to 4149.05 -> -1.8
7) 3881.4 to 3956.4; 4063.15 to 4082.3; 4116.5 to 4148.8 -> -1.2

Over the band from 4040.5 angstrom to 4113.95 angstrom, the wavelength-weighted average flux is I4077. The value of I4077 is 10.5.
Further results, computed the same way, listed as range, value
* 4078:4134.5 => 10.1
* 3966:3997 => 8.8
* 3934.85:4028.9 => 9.82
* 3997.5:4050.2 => 11.1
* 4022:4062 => 11.4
